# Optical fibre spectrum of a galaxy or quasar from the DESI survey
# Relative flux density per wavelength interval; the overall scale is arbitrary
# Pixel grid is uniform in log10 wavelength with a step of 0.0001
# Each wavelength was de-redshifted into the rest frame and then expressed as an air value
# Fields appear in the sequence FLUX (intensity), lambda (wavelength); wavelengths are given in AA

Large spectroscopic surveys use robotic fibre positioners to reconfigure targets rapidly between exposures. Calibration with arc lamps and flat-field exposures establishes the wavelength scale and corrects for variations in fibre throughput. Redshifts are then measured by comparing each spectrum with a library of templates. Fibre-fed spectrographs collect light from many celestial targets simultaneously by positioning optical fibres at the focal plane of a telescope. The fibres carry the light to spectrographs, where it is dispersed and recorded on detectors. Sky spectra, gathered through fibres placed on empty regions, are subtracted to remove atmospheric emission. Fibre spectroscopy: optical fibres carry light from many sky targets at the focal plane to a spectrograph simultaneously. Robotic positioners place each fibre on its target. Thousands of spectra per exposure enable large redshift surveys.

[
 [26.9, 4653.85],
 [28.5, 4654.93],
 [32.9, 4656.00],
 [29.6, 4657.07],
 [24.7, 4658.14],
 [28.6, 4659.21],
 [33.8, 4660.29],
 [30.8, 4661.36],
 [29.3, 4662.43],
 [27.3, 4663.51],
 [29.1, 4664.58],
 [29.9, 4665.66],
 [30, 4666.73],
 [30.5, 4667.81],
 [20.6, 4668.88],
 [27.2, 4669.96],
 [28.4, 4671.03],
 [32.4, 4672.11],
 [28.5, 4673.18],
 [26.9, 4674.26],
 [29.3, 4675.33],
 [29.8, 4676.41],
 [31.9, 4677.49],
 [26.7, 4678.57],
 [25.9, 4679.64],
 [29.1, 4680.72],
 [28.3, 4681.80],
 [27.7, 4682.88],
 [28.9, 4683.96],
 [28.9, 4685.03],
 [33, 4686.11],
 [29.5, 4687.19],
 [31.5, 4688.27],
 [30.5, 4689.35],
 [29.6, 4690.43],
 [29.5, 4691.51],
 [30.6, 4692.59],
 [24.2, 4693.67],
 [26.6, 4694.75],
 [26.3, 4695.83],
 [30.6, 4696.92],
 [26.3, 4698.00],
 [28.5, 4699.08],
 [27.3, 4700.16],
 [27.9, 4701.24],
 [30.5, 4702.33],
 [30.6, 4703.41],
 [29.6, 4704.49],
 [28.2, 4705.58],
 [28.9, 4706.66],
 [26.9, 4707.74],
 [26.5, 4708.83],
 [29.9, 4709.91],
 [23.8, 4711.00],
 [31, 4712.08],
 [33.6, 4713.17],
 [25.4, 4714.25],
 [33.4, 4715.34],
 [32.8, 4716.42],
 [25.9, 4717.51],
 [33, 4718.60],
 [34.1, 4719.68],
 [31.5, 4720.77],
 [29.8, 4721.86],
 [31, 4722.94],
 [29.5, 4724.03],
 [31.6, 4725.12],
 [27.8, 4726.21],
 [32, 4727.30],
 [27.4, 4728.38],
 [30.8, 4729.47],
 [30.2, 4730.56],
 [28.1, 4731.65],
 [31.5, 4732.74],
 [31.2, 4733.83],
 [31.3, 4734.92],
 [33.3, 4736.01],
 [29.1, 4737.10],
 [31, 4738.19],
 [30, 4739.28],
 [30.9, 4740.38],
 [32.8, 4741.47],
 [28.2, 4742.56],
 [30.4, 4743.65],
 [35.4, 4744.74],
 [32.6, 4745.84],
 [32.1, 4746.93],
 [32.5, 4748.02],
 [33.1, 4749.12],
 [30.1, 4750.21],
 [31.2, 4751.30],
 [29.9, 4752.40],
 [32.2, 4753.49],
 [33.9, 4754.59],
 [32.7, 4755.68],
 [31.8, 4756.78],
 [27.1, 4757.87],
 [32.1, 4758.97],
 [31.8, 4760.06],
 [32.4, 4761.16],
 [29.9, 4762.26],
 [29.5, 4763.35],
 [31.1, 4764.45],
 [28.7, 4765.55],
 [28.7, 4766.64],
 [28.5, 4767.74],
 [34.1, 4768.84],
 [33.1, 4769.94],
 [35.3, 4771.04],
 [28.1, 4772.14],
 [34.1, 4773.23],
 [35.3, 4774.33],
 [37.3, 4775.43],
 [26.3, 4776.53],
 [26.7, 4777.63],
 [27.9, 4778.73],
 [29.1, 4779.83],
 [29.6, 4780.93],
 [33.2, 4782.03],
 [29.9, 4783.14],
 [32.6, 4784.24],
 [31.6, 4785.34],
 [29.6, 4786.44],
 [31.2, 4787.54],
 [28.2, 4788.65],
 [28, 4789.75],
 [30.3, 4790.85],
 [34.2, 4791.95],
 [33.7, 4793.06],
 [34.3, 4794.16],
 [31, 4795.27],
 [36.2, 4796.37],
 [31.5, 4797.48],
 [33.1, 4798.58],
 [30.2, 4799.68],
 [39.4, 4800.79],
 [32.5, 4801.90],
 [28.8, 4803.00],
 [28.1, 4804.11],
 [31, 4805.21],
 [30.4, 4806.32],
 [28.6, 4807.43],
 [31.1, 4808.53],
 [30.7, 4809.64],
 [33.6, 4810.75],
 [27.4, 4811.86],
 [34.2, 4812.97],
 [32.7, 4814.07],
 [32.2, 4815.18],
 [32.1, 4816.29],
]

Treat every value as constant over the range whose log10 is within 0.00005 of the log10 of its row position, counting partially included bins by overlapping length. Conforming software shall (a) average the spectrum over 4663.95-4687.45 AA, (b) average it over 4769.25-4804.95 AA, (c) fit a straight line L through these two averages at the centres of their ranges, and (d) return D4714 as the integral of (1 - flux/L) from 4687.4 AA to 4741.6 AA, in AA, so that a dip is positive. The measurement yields 0.13 AA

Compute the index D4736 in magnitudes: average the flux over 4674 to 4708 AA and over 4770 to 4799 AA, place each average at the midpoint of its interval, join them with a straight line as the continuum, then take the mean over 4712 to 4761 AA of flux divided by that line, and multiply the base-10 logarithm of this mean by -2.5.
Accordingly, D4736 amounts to -0.03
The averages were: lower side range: 28.8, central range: 31.1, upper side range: 31.5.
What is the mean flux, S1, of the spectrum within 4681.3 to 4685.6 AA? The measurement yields 28.5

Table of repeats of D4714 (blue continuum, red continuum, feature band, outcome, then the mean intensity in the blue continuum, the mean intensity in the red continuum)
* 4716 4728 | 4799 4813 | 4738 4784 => -0.4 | 30.8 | 31.1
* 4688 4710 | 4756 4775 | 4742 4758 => -0.5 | 28.5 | 31.3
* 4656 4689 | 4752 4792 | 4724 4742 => -0.2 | 29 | 30.9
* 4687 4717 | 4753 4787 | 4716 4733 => -0.4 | 28.9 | 31.1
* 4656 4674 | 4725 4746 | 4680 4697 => 0.3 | 28.9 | 30.7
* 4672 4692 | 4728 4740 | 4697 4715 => 0.8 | 29.3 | 30.4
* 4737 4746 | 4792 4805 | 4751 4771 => 0.3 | 31.2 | 32.6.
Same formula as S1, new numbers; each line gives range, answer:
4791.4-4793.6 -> 33.9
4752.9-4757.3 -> 32.6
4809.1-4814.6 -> 31.7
